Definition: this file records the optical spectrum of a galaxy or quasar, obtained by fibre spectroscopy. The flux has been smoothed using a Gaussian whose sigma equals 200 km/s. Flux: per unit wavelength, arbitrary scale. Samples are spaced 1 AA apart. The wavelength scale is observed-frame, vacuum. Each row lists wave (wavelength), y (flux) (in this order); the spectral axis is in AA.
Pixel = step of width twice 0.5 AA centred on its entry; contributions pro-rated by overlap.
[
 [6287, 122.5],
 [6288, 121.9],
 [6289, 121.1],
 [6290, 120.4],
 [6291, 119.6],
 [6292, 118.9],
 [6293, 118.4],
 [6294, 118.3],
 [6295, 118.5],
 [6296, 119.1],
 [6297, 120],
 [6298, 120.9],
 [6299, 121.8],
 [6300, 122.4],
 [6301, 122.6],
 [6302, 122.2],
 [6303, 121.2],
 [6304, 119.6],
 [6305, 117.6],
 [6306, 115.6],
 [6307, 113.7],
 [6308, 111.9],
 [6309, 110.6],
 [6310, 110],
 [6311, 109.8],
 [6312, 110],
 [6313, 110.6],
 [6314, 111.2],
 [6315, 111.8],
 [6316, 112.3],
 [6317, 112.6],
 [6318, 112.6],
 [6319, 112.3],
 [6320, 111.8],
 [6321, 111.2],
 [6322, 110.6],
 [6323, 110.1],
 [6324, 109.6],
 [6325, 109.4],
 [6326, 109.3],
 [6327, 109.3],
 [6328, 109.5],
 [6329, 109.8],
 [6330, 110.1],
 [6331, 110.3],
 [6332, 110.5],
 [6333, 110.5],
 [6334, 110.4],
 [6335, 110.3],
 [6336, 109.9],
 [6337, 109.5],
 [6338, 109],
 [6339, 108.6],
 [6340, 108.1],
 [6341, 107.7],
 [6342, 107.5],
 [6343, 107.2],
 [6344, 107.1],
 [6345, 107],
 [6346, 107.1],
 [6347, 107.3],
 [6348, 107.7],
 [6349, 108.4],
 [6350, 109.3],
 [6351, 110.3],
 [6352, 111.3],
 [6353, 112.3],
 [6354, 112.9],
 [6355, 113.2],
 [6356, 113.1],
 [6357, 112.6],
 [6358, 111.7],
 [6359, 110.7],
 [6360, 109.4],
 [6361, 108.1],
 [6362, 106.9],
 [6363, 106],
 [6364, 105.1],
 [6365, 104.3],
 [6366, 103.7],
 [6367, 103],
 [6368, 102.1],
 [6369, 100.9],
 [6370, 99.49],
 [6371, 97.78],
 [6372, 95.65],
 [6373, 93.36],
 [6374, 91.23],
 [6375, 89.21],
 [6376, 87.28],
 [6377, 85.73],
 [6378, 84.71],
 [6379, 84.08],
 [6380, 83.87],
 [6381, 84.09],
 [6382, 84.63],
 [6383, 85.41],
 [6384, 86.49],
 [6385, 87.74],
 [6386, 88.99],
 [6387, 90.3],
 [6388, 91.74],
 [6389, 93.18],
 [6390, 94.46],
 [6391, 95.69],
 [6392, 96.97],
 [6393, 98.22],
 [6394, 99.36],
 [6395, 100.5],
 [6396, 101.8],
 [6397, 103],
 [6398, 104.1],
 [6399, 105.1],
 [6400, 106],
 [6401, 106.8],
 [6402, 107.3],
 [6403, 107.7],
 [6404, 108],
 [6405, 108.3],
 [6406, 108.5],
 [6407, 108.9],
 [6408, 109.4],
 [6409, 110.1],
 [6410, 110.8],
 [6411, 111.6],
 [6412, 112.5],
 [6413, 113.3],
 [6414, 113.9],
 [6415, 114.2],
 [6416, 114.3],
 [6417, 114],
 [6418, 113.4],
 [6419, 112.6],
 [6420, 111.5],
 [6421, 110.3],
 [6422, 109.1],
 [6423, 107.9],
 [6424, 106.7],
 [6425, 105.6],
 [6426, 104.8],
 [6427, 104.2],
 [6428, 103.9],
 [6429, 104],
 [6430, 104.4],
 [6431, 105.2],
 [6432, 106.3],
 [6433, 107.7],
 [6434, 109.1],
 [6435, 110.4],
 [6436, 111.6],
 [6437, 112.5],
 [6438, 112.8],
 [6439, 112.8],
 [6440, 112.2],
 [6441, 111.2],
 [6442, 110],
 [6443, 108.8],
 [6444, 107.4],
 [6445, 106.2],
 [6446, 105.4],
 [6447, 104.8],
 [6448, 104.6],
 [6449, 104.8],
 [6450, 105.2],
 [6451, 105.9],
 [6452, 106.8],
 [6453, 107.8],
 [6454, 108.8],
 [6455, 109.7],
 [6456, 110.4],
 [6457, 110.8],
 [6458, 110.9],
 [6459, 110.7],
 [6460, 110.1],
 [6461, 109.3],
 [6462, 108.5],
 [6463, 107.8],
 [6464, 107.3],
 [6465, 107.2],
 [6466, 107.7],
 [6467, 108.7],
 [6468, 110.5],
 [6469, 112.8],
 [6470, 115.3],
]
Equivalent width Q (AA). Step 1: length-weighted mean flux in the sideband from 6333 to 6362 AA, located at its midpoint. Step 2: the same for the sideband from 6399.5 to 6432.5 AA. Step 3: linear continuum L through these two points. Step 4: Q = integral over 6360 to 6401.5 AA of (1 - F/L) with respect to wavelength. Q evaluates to 4.96 AA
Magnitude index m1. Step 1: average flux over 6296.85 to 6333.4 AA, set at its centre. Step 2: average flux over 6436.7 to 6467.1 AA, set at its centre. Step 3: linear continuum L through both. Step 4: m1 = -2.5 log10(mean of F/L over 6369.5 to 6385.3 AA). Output 0.24 mag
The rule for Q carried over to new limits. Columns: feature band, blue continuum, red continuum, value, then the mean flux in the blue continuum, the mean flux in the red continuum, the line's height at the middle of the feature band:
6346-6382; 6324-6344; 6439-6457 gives 2.4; 109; 108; 109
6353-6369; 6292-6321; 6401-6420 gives 0.7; 116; 111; 113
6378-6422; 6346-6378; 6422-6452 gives 1.6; 104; 107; 106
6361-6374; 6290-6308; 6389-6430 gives 1.2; 119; 107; 112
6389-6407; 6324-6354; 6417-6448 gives 1.0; 109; 108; 109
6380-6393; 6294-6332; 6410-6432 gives 2.4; 114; 109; 111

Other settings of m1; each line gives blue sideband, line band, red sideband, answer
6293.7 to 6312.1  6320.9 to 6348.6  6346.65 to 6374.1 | 0.02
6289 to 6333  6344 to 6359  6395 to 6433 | 0.02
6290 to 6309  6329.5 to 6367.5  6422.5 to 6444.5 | 0.06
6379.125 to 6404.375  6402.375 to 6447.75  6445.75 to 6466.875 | -0.07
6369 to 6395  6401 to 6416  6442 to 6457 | -0.13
